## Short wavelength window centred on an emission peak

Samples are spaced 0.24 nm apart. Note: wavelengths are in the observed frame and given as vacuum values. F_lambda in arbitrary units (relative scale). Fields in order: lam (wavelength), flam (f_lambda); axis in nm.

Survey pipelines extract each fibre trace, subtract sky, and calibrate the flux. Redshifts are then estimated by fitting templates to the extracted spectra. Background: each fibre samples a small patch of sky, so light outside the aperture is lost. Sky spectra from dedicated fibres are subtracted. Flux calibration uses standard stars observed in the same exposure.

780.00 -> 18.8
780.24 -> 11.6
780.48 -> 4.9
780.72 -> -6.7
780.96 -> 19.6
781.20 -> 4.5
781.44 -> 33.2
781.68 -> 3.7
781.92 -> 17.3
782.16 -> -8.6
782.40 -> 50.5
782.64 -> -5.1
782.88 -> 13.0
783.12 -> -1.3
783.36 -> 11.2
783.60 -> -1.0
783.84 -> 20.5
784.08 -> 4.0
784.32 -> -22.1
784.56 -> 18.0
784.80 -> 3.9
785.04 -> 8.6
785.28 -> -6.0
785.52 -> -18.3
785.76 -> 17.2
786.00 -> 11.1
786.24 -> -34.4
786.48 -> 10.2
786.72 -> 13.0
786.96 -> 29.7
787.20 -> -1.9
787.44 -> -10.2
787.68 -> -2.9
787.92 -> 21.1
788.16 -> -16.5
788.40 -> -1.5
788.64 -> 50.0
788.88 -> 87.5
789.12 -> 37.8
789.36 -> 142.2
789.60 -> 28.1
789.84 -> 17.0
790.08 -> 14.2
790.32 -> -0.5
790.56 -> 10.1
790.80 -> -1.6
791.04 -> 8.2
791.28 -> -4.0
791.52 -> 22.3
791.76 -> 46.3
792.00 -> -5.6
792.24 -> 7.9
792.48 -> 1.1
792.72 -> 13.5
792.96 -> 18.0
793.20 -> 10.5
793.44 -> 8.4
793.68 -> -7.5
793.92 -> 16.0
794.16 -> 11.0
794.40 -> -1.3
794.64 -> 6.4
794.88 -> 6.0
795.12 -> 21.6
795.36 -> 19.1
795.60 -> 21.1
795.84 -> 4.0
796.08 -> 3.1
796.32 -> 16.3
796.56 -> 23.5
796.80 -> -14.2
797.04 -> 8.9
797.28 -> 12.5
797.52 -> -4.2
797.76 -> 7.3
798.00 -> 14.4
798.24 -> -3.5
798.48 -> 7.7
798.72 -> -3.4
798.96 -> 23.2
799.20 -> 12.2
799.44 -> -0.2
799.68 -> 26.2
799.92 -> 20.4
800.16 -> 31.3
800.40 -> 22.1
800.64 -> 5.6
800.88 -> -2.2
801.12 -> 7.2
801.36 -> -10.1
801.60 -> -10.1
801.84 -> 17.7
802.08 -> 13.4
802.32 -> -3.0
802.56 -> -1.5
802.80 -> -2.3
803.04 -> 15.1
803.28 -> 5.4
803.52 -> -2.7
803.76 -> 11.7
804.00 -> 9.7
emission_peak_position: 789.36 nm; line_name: [O II] 3727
